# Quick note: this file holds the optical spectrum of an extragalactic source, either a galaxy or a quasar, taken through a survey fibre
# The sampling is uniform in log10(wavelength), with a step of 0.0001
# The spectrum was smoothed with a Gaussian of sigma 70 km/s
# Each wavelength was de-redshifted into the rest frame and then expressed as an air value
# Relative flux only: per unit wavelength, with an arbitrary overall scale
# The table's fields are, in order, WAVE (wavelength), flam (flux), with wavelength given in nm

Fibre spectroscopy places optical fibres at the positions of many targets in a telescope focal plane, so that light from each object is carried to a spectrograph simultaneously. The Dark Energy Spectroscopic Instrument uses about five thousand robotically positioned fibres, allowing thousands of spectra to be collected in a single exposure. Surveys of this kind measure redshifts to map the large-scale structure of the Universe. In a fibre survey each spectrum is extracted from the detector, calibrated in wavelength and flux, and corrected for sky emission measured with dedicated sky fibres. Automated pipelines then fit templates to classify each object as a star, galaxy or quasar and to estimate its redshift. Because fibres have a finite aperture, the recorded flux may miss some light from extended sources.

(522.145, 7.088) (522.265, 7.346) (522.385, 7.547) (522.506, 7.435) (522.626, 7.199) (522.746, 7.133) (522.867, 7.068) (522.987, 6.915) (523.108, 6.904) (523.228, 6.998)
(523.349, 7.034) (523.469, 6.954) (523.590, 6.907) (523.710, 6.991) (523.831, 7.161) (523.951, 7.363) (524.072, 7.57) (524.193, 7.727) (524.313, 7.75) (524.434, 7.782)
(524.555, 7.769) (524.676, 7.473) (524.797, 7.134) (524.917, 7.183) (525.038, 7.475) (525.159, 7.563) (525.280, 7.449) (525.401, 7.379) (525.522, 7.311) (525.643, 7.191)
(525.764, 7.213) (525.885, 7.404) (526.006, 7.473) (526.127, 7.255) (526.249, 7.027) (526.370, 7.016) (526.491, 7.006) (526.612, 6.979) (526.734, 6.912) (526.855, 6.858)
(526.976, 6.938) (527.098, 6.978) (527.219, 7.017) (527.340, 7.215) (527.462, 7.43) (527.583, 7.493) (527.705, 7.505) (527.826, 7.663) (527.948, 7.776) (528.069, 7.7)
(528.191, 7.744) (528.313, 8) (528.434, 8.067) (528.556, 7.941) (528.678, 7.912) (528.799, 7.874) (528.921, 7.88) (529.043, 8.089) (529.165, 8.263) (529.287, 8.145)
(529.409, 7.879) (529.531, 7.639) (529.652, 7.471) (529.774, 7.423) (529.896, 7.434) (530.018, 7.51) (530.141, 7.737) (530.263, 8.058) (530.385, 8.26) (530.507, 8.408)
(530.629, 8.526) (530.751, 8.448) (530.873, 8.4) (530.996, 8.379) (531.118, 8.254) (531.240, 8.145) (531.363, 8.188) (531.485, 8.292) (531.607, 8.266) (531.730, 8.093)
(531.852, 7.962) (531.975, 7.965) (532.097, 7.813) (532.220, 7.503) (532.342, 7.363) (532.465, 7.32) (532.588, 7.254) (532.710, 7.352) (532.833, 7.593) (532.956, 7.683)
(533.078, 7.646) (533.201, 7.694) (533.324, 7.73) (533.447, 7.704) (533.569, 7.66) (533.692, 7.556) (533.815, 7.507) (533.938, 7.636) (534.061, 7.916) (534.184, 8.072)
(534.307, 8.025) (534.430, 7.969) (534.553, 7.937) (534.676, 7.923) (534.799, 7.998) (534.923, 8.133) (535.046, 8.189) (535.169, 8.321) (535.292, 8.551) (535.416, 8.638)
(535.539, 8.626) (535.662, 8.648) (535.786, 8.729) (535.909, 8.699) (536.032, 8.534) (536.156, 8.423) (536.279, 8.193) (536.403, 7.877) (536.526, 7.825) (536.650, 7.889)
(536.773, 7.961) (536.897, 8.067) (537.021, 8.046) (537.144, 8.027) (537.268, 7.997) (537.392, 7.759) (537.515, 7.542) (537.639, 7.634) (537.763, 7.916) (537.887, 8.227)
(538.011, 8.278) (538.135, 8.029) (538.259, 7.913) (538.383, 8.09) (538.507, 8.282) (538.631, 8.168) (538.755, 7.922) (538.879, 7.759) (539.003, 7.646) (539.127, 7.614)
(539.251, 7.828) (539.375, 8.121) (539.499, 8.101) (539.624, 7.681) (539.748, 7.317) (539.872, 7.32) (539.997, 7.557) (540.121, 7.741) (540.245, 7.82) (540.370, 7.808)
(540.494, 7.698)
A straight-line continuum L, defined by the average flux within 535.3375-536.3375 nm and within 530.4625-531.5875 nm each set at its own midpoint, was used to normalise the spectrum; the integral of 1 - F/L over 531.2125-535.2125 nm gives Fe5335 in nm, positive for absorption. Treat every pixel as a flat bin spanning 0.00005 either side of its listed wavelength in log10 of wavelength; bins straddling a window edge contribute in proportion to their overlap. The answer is 0.29 nm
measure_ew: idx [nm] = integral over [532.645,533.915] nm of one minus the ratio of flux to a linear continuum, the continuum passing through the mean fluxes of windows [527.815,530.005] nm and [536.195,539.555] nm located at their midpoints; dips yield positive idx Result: 0.045 nm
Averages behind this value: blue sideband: 7.83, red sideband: 7.96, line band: 7.62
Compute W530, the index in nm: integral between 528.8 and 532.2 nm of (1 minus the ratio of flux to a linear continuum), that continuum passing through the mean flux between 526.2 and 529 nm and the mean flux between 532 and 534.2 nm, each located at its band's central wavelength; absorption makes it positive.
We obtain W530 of -0.22 nm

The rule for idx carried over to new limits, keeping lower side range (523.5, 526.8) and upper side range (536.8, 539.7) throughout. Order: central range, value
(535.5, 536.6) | -0.08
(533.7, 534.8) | -0.02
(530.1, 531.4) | -0.12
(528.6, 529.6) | -0.06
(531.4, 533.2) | -0.02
